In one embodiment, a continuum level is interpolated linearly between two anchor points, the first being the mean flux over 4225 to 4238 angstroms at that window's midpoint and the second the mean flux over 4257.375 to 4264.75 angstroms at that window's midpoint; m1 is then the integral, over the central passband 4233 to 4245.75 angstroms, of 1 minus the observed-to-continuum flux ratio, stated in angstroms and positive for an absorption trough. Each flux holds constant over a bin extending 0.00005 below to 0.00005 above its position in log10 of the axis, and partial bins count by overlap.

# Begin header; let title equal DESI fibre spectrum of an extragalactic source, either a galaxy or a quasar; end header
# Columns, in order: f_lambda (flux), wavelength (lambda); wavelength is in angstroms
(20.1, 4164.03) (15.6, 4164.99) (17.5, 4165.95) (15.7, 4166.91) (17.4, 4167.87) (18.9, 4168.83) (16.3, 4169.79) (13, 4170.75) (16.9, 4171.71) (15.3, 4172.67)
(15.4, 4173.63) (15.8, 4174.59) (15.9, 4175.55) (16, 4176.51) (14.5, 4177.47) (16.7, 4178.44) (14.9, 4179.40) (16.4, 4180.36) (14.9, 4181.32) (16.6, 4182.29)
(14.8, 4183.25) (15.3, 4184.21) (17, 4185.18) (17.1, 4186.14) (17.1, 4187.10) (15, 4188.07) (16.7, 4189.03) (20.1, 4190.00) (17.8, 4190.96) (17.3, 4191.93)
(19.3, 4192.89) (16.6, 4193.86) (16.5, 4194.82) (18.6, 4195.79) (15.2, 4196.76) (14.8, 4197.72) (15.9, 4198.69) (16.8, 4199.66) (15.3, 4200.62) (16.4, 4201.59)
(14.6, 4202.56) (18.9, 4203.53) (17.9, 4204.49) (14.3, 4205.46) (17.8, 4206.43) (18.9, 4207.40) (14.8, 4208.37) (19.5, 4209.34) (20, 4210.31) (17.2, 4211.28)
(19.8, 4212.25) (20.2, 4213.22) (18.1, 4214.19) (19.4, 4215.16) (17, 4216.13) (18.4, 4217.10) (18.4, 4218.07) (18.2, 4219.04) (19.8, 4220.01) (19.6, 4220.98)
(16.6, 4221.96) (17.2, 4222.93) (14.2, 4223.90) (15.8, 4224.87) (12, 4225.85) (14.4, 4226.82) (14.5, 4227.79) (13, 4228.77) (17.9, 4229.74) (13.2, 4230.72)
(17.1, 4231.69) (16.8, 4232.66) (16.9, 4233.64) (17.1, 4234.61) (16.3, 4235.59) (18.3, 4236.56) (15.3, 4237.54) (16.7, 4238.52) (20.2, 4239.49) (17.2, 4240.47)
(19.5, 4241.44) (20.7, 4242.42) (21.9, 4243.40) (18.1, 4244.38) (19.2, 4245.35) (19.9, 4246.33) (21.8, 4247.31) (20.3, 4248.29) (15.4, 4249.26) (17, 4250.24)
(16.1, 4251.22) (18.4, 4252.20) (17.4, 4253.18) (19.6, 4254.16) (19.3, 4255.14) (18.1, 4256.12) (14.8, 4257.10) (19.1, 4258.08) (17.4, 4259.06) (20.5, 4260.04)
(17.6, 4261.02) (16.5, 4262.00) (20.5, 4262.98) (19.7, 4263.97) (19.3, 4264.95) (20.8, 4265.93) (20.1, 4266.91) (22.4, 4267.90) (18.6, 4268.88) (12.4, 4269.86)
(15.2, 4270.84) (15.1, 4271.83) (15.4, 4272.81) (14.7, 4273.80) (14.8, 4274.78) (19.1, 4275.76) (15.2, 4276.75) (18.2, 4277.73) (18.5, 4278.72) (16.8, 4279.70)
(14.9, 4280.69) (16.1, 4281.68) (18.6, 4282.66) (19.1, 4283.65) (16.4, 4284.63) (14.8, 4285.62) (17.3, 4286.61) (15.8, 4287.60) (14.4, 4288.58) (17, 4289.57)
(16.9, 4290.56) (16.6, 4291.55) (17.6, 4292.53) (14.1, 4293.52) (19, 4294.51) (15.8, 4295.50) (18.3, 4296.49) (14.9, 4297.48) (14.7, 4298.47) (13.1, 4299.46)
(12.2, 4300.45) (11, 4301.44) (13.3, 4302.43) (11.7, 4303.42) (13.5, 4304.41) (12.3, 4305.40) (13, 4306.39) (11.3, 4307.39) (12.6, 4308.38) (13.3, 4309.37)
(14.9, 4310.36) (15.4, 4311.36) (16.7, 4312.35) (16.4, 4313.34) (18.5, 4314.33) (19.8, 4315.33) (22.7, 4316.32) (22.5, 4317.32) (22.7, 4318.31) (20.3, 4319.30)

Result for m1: -1.4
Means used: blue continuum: 15.6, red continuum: 18.7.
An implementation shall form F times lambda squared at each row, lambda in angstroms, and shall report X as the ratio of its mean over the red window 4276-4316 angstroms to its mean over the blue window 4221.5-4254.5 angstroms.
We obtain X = 0.93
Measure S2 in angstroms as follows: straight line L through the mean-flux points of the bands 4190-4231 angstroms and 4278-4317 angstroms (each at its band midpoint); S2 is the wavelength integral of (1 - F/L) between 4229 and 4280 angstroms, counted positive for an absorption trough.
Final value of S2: -4.71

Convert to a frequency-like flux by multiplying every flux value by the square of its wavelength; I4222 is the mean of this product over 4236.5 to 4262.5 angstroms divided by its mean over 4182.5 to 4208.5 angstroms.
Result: 1.1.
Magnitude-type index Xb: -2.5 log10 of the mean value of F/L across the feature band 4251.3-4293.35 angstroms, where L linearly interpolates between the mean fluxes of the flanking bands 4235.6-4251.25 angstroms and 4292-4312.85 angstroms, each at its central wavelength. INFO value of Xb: -0.06 mag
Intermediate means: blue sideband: 18.6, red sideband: 14.2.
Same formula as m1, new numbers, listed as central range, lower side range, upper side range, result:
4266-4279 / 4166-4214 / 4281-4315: -1.19 angstroms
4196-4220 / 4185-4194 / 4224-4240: -1.01 angstroms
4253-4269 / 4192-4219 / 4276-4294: -2.00 angstroms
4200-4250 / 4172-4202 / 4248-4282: -1.63 angstroms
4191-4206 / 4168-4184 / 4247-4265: -0.09 angstroms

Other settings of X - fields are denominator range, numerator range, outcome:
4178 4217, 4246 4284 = 1.08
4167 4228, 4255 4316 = 1.01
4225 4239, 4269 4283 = 1.05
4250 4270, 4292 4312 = 0.78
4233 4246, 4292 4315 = 0.82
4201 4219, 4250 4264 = 1.04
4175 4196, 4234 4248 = 1.16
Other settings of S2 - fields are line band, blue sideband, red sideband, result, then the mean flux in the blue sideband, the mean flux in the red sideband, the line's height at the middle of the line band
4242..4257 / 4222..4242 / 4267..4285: -2.1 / 16.2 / 16.8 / 16.5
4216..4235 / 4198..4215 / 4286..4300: 0.8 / 17.4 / 16.1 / 17.1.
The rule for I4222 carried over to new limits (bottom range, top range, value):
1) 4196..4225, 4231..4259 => 1.06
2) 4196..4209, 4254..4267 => 1.18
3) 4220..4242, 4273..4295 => 1.04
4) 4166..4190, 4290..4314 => 0.96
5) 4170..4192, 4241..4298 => 1.14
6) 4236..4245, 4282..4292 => 0.91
